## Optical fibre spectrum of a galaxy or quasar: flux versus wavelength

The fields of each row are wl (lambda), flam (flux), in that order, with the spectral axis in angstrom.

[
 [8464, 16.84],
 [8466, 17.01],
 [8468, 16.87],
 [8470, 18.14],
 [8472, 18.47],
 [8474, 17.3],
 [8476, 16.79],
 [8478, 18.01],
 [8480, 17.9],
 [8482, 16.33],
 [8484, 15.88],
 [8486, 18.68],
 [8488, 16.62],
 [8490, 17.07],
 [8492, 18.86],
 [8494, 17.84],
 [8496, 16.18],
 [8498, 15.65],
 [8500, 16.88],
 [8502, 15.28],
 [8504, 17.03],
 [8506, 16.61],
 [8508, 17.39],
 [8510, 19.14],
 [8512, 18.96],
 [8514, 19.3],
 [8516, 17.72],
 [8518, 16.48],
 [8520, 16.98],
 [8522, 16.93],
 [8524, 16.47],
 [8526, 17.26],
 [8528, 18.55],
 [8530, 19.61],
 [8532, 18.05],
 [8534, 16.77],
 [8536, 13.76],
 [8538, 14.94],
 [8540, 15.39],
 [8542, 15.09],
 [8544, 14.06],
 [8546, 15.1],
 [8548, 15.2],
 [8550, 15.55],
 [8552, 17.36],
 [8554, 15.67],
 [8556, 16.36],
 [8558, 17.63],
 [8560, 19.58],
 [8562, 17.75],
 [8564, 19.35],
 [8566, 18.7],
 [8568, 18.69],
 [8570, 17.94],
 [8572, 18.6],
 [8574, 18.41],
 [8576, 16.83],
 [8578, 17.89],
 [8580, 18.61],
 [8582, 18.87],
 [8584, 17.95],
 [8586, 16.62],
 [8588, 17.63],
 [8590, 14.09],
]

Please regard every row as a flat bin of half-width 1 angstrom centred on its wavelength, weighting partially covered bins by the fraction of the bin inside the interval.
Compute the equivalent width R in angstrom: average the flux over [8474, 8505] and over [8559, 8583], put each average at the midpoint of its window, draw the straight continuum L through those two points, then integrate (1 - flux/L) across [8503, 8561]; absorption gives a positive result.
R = 2.9 angstrom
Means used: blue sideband 17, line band 16.9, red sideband 18.4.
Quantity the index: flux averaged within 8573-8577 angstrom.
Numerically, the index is 17.6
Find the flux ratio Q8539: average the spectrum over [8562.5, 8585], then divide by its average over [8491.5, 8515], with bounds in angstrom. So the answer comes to 1.1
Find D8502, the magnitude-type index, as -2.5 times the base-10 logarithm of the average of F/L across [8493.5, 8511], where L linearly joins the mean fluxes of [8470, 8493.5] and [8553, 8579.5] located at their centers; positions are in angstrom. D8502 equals 0.05 mag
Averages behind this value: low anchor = 17.5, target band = 16.9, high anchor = 18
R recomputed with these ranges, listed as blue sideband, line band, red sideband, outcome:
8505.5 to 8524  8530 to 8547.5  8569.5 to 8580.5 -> 2.15 angstrom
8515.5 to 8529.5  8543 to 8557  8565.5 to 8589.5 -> 1.59 angstrom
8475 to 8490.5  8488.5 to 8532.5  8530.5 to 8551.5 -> -2.89 angstrom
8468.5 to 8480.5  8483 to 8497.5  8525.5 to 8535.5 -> 0.42 angstrom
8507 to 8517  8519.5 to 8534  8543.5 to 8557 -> -0.22 angstrom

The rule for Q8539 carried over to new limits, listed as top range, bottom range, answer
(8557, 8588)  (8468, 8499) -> 1.05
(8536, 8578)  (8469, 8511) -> 0.98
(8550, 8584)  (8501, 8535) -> 1.02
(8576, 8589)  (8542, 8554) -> 1.16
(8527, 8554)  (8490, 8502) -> 0.95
